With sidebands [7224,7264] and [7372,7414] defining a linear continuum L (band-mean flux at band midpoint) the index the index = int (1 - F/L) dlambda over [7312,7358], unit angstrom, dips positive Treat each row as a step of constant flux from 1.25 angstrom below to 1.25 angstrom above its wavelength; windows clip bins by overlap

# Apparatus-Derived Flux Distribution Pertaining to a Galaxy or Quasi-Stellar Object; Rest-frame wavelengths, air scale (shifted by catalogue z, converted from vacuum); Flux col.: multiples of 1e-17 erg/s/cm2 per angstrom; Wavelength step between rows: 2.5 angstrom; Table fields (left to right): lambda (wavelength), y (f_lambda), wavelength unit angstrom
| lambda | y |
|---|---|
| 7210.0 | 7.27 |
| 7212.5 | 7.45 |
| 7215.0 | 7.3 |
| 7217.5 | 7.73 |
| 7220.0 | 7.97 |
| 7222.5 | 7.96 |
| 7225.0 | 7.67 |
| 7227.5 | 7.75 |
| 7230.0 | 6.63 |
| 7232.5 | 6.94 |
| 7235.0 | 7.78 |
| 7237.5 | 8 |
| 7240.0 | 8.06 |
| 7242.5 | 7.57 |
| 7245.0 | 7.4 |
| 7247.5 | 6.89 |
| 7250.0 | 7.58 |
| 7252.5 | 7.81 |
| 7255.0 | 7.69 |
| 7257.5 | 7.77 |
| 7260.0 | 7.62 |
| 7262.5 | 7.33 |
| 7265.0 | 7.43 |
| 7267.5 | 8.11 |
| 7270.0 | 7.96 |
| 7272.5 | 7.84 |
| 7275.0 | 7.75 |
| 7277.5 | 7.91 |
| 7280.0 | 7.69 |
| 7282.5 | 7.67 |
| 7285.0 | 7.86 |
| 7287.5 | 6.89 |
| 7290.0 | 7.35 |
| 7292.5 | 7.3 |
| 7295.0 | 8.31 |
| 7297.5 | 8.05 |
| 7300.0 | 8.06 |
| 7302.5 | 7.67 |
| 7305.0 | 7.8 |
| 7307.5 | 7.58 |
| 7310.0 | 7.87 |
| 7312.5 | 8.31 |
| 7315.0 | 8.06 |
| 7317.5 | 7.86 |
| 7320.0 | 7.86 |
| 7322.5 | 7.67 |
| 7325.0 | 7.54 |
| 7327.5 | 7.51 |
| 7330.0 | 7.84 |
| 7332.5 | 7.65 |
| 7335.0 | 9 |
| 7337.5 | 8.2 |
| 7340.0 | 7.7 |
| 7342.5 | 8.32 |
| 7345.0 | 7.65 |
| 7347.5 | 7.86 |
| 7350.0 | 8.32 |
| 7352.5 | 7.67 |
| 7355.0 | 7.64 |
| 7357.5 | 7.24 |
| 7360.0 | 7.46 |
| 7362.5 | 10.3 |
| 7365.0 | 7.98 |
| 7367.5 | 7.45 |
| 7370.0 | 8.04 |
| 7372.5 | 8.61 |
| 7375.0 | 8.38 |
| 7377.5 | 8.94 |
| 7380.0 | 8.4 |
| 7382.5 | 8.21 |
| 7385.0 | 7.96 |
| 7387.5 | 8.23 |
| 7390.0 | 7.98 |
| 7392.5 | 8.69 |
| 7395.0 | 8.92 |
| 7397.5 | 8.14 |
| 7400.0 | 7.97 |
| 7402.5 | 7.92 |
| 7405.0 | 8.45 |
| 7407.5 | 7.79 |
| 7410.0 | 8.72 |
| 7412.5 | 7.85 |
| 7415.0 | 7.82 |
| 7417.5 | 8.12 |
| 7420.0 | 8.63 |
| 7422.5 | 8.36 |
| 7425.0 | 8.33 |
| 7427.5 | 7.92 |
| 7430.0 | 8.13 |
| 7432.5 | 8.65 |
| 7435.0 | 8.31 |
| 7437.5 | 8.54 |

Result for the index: 0.59 angstrom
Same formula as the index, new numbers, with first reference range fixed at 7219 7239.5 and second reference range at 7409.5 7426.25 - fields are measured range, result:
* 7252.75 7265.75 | 0.2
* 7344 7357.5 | 0.4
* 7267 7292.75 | 0.3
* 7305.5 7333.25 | 0.4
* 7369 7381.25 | -0.6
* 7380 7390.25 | 0.0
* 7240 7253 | 0.3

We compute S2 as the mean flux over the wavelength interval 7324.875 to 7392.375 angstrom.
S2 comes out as 8.1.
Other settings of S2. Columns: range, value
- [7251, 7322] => 7.76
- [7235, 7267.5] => 7.62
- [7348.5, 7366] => 8.09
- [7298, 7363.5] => 7.94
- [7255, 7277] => 7.73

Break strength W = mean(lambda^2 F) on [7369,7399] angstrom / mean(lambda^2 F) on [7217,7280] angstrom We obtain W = 1.14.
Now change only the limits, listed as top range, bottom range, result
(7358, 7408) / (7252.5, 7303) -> 1.10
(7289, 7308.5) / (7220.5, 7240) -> 1.04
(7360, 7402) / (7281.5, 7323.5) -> 1.10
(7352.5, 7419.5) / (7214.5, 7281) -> 1.11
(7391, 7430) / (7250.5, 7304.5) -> 1.11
